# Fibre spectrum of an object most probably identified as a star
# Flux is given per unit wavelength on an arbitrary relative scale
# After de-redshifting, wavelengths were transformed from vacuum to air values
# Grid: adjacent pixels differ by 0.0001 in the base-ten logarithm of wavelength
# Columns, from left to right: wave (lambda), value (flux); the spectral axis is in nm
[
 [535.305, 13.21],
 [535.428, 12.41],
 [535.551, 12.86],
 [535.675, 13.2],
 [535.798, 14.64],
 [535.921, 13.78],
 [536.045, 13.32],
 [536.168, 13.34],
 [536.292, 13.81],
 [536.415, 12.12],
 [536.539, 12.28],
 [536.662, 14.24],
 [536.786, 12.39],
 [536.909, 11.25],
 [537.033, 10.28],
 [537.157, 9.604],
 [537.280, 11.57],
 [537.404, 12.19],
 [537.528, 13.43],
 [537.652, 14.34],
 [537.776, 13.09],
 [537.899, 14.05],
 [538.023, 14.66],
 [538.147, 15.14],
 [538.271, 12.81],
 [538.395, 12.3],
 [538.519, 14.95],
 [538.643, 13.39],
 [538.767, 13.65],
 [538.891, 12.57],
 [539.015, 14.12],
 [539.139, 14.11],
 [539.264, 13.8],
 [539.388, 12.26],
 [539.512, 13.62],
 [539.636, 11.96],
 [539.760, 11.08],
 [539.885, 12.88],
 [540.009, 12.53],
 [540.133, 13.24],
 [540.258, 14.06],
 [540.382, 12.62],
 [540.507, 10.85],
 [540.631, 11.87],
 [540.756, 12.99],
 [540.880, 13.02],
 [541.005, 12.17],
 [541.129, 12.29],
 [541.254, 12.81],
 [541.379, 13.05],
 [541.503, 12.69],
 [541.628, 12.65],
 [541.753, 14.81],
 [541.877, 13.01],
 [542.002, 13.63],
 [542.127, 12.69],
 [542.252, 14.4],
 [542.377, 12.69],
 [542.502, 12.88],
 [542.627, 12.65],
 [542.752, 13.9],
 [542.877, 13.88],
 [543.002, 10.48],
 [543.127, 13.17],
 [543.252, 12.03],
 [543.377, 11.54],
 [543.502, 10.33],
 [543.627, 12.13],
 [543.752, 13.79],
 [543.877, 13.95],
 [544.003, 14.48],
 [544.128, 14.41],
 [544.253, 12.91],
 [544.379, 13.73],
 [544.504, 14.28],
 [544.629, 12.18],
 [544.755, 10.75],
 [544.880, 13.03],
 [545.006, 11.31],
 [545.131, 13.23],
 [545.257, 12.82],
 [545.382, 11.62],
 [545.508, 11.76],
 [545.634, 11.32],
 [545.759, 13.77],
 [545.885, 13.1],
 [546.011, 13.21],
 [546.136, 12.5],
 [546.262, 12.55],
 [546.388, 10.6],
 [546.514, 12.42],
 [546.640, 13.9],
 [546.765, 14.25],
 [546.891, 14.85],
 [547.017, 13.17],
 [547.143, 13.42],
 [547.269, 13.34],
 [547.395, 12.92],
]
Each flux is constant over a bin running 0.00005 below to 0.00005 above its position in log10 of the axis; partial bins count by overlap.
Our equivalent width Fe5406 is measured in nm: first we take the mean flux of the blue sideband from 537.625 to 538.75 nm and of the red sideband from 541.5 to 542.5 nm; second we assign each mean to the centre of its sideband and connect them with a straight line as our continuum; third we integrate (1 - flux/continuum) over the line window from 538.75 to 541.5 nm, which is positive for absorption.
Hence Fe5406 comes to 0.16 nm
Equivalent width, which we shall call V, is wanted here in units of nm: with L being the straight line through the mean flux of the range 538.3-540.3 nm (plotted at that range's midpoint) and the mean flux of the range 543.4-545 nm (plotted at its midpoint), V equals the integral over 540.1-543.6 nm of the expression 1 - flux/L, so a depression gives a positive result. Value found 0.08 nm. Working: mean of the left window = 13.1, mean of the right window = 12.9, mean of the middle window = 12.7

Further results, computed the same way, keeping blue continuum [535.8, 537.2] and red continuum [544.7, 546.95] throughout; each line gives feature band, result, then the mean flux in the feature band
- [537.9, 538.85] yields -0.097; 13.8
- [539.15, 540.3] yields -0.027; 12.9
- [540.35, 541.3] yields 0.020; 12.3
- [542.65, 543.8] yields 0.022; 12.4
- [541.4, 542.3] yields -0.057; 13.4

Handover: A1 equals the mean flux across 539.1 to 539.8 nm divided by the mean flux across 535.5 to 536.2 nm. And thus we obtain 0.9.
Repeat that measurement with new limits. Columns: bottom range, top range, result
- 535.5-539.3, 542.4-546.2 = 0.97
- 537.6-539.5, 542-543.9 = 0.93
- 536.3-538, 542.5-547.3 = 1.03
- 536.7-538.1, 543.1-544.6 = 1.04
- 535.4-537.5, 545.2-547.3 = 1.02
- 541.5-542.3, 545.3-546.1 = 0.93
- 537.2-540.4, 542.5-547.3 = 0.97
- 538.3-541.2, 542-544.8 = 1.00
